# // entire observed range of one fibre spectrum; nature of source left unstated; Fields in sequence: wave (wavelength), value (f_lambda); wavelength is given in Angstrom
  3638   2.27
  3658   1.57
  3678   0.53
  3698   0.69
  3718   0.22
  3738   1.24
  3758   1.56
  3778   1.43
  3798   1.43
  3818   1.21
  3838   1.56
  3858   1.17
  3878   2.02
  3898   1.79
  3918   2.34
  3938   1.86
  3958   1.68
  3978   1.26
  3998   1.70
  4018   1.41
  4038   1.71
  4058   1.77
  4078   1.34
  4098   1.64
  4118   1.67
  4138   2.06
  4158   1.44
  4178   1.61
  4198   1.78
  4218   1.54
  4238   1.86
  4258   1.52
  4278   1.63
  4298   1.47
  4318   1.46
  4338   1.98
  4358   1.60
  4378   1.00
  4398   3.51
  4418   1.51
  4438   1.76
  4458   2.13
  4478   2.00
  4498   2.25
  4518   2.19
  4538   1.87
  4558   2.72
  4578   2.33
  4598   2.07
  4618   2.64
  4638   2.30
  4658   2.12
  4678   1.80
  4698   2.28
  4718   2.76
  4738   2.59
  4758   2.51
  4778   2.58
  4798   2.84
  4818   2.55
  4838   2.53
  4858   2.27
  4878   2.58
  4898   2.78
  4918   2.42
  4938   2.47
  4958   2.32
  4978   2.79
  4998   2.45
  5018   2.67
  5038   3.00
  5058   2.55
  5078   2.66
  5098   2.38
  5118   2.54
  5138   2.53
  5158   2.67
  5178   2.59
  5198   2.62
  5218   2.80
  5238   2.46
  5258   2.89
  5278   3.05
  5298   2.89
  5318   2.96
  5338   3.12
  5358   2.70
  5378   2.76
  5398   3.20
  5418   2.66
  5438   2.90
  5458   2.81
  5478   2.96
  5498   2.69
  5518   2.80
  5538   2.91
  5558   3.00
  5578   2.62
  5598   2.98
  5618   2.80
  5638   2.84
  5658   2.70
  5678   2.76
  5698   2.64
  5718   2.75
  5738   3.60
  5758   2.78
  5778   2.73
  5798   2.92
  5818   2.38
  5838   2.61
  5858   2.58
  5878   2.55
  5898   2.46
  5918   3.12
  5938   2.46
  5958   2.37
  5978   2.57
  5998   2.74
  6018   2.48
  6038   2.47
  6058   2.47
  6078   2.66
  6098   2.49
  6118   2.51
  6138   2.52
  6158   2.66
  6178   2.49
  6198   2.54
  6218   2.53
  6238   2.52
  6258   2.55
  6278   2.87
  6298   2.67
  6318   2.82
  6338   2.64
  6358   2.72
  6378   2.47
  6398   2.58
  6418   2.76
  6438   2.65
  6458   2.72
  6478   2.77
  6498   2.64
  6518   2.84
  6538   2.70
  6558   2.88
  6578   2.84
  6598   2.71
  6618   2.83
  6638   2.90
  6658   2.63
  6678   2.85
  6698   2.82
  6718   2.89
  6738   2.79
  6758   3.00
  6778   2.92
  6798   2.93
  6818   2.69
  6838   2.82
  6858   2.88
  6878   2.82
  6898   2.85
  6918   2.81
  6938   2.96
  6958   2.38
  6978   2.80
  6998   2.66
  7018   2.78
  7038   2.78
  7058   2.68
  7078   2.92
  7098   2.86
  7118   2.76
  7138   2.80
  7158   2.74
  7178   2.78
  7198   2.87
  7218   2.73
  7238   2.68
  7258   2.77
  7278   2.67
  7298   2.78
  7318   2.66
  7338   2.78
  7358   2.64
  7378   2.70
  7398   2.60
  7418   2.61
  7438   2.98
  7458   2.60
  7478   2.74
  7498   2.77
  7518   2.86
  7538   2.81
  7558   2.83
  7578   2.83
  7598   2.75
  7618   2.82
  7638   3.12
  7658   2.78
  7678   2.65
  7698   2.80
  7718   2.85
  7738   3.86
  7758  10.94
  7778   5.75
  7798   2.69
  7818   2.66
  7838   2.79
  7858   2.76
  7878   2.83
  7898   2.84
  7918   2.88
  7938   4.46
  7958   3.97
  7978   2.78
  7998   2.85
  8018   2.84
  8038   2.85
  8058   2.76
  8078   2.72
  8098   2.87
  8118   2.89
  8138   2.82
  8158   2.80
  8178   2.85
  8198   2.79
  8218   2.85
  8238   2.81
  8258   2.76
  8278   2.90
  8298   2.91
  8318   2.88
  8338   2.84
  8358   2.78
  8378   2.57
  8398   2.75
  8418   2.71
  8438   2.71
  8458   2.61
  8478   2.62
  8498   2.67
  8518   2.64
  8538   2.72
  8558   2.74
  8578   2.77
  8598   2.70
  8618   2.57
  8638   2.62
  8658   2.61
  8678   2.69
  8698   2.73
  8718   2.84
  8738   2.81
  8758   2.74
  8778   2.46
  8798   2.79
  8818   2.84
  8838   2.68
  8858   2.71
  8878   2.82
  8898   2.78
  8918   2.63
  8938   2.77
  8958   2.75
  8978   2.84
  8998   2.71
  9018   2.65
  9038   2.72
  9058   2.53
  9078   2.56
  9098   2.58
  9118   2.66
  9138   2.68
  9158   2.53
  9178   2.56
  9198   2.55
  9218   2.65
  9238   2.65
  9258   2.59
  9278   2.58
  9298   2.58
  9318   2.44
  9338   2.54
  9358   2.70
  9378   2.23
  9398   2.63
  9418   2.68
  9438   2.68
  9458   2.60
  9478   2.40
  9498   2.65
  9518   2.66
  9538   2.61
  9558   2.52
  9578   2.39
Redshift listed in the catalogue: 0.181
